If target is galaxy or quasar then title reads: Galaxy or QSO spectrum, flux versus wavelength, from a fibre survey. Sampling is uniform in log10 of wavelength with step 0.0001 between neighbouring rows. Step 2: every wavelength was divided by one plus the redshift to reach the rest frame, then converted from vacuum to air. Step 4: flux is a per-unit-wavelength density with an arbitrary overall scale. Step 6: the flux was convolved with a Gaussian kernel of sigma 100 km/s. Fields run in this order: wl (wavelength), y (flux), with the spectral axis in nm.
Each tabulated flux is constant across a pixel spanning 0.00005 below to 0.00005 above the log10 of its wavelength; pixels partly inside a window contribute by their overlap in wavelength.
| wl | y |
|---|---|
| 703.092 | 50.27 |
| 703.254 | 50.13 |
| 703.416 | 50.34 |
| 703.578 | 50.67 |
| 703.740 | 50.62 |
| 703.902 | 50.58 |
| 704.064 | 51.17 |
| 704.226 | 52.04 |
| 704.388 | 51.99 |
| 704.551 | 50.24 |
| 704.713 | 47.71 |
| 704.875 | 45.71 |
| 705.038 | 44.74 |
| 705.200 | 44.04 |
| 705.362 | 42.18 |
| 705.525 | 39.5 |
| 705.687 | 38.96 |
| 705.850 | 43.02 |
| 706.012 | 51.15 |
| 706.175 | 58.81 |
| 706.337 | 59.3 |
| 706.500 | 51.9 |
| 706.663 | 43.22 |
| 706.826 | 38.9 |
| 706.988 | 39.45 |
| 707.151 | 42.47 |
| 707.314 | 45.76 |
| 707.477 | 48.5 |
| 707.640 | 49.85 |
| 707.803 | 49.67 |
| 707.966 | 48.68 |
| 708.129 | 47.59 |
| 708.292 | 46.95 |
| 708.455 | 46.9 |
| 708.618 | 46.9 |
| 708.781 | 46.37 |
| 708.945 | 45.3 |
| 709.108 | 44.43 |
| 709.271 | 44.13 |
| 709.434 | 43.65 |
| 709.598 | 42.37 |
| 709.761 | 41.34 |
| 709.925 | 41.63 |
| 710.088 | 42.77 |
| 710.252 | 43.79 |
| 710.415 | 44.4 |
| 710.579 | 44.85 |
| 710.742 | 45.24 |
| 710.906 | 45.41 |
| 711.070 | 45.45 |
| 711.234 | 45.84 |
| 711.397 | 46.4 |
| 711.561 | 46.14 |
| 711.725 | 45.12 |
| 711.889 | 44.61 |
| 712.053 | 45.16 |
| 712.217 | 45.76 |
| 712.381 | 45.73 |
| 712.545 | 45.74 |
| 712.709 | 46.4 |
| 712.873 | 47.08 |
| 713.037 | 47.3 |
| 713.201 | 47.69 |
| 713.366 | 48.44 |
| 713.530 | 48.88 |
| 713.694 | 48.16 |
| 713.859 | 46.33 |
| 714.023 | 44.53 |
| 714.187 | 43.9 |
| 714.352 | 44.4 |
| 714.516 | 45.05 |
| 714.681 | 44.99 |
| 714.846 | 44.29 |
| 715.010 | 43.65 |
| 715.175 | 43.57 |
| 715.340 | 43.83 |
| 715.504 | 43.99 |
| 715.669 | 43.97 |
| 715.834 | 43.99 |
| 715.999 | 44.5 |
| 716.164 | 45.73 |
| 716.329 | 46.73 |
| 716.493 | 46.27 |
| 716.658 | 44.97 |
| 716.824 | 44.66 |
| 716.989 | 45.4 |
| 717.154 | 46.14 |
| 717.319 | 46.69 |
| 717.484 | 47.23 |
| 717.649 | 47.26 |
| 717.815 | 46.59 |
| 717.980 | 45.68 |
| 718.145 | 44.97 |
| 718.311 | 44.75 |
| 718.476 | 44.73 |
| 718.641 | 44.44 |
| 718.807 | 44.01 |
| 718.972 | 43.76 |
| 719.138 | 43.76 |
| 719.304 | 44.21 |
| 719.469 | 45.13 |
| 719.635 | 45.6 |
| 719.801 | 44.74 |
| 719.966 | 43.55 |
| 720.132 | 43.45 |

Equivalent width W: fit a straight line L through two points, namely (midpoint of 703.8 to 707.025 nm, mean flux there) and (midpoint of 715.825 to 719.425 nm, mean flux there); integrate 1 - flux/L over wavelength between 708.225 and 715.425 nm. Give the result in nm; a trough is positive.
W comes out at 0.16 nm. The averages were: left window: 47.4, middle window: 45.2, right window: 45.3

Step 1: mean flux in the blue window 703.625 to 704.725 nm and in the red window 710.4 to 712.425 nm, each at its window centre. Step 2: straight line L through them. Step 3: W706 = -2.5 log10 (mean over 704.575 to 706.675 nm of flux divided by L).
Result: 0.06 mag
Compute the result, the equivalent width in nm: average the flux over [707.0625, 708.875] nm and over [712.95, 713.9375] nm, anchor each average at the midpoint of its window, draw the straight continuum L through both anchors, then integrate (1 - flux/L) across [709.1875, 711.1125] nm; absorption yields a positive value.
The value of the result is 0.15 nm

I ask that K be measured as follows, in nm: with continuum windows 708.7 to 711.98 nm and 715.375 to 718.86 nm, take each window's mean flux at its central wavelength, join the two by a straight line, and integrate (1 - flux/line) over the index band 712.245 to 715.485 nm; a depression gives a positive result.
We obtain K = -0.06 nm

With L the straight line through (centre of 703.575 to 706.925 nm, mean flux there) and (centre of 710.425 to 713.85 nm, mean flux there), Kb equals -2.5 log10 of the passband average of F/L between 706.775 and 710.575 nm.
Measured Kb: 0.05 mag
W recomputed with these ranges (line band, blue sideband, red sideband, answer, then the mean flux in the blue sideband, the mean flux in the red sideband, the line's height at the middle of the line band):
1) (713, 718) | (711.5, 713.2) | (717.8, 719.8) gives -0.03 nm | 46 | 44.7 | 45.4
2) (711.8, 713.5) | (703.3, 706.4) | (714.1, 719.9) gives -0.01 nm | 48.5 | 45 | 46.2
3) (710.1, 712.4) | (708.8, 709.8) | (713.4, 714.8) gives -0.03 nm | 43.8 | 45.8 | 44.6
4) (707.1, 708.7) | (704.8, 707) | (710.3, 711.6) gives -0.06 nm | 46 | 45.4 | 45.8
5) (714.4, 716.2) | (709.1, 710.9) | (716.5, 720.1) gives 0.01 nm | 43.6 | 45.2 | 44.6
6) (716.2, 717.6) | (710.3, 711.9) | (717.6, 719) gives -0.03 nm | 45.4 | 45.1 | 45.2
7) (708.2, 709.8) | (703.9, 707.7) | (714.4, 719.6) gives 0.05 nm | 47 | 45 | 46.5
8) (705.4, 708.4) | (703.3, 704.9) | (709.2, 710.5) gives -0.01 nm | 50.3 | 43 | 46.7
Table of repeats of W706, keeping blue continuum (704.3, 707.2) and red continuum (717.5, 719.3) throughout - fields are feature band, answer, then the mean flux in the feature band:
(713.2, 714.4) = -0.02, 46.5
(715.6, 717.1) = 0.00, 45.2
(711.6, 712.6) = 0.01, 45.4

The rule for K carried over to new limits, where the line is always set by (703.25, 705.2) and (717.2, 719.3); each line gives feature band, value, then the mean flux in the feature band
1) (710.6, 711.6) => 0.04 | 45.7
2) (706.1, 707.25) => 0.03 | 47.6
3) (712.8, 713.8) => -0.02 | 47.9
